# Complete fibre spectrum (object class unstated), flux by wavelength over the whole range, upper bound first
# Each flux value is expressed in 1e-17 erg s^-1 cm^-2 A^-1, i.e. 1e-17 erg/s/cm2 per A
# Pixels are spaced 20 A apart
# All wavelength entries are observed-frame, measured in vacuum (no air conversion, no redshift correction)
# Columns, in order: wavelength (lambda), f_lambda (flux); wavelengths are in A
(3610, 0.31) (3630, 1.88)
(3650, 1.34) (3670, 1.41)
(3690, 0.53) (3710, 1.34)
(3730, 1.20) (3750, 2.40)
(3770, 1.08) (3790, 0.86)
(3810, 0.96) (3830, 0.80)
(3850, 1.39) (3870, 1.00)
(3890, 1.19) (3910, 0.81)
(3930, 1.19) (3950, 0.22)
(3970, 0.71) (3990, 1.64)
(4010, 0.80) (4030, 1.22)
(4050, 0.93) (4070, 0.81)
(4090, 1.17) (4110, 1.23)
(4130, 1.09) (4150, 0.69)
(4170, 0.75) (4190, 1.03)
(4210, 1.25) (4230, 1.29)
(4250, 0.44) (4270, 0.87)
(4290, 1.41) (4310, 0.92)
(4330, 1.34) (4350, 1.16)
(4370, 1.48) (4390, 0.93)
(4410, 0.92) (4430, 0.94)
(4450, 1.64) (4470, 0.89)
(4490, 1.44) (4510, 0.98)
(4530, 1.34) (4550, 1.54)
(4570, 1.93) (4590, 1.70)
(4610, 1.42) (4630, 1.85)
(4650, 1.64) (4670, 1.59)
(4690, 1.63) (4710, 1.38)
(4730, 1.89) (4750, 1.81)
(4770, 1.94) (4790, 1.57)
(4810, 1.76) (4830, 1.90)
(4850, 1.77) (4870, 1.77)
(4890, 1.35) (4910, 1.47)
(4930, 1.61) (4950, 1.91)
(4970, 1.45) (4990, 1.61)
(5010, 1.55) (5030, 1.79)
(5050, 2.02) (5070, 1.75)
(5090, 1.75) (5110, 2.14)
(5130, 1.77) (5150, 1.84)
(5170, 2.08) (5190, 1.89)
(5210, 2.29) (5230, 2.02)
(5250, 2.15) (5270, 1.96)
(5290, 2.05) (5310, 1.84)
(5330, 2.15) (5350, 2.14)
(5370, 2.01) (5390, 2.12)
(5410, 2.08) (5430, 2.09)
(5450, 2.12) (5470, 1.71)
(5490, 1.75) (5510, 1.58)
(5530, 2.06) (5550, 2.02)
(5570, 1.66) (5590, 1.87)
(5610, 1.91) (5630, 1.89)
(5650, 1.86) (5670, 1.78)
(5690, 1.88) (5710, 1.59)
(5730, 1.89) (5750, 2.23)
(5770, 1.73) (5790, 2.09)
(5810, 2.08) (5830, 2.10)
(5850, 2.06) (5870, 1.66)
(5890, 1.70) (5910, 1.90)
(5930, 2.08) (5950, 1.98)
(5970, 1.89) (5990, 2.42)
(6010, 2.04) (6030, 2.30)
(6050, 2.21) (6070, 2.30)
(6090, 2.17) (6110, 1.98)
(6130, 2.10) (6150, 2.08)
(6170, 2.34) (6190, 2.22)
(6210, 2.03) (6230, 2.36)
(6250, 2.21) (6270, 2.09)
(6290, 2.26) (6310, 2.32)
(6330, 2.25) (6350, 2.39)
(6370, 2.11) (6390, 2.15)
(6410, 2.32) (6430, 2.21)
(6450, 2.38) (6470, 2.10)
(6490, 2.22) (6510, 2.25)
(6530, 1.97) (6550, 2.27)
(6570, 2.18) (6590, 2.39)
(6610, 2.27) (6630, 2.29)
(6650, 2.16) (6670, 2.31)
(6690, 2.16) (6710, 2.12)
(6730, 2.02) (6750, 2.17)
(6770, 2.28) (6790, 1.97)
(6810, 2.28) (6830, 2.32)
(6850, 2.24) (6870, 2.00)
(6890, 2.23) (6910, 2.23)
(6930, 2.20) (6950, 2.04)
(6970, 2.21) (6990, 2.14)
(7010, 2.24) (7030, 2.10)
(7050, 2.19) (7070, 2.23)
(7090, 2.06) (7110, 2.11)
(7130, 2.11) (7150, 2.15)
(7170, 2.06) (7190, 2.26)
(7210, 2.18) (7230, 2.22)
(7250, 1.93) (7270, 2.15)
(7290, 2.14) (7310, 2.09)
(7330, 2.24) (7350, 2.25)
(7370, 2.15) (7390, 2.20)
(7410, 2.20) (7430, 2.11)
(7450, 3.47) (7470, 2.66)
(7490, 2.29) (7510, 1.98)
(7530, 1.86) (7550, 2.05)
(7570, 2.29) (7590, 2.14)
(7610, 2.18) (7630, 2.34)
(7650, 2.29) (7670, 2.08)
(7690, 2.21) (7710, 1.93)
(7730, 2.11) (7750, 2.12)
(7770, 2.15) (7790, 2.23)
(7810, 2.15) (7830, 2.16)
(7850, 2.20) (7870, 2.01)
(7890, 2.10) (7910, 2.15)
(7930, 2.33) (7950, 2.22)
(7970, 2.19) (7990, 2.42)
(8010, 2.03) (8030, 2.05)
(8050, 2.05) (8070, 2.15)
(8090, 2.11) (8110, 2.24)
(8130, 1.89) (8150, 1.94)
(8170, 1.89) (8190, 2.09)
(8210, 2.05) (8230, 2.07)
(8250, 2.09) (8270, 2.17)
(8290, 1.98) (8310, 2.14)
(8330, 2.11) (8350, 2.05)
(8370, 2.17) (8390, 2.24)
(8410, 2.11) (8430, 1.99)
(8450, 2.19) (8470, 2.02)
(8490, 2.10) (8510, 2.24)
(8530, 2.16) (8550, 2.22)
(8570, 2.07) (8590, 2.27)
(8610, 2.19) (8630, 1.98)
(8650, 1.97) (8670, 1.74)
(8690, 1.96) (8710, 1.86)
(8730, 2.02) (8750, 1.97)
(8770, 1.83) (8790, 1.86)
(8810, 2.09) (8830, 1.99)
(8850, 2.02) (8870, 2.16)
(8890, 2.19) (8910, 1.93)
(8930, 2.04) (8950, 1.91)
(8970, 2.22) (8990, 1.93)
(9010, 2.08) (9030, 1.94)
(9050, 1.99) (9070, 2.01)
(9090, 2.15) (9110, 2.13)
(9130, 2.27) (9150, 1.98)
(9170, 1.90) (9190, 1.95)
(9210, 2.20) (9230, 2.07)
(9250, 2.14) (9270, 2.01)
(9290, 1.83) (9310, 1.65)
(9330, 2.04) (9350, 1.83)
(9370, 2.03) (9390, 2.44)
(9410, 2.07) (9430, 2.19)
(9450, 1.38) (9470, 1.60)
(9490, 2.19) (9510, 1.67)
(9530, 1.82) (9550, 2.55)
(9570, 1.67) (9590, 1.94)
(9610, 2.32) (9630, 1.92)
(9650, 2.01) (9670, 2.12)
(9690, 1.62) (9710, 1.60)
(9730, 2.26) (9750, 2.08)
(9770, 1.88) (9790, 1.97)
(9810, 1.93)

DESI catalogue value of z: 0.135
